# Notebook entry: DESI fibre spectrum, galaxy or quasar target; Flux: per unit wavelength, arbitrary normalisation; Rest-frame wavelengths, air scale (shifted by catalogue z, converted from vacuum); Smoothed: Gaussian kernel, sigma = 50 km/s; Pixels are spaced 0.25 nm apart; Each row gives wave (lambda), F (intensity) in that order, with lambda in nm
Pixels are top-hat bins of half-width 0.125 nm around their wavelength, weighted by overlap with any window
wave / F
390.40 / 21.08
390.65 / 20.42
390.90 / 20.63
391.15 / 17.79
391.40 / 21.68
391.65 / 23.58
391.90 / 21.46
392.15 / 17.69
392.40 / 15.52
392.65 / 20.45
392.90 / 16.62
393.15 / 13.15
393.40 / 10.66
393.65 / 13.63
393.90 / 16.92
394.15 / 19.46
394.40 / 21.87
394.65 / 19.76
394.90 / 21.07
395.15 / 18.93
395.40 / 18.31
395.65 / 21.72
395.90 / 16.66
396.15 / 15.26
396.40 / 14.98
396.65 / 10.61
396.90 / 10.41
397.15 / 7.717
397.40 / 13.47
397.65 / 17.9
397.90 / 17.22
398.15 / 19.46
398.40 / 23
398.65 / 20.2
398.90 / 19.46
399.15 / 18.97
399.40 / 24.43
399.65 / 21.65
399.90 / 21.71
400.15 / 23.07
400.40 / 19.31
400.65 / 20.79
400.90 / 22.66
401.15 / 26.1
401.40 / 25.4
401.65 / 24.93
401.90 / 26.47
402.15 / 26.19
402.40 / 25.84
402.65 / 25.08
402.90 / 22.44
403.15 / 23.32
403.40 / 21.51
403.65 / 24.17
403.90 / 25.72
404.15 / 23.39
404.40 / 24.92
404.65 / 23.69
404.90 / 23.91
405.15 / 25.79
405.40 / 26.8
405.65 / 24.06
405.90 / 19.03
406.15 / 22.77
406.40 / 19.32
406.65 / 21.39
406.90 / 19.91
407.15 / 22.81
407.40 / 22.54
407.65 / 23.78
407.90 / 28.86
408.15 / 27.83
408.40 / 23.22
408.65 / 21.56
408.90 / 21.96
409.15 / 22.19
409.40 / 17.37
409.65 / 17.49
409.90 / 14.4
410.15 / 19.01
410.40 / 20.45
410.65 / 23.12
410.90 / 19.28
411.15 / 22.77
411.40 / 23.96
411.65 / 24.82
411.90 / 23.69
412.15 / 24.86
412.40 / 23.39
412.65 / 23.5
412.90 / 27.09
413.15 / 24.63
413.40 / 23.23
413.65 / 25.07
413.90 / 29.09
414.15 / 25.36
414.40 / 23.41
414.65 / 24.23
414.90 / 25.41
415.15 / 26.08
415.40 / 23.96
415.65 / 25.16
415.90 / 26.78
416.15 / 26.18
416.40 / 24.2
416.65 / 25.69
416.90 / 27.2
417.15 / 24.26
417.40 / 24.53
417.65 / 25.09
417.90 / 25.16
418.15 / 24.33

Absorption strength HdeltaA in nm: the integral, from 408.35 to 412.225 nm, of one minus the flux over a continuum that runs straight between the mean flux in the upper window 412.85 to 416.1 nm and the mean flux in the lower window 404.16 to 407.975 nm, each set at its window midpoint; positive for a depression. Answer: 0.50 nm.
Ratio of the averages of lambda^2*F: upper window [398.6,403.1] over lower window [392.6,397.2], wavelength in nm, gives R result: 1.46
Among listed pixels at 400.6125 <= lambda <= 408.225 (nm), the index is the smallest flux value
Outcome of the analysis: 19.03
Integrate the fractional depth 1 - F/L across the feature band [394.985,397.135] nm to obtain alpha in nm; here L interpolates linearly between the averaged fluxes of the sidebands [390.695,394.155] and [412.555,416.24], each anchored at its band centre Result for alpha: 0.39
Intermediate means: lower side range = 17.8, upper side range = 25.3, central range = 15.5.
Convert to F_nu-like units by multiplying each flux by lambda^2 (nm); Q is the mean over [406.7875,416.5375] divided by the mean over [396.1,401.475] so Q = 1.33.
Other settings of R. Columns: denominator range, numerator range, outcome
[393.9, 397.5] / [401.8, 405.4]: 1.55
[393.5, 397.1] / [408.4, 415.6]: 1.48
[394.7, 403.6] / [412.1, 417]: 1.34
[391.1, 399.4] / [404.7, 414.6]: 1.40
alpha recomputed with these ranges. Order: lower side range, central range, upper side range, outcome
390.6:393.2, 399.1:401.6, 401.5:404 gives 0.084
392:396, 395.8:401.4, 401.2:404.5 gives 0.753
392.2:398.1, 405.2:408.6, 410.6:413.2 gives -0.281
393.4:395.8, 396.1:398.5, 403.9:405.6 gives 0.639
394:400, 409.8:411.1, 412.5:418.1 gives 0.211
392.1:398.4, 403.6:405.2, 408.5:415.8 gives -0.356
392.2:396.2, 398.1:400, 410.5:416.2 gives -0.182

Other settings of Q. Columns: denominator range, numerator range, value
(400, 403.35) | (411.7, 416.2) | 1.11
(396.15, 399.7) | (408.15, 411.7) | 1.31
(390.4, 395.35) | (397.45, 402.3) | 1.23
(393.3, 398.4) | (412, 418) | 1.68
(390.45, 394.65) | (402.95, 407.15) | 1.34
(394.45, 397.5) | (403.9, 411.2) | 1.48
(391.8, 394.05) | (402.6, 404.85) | 1.55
